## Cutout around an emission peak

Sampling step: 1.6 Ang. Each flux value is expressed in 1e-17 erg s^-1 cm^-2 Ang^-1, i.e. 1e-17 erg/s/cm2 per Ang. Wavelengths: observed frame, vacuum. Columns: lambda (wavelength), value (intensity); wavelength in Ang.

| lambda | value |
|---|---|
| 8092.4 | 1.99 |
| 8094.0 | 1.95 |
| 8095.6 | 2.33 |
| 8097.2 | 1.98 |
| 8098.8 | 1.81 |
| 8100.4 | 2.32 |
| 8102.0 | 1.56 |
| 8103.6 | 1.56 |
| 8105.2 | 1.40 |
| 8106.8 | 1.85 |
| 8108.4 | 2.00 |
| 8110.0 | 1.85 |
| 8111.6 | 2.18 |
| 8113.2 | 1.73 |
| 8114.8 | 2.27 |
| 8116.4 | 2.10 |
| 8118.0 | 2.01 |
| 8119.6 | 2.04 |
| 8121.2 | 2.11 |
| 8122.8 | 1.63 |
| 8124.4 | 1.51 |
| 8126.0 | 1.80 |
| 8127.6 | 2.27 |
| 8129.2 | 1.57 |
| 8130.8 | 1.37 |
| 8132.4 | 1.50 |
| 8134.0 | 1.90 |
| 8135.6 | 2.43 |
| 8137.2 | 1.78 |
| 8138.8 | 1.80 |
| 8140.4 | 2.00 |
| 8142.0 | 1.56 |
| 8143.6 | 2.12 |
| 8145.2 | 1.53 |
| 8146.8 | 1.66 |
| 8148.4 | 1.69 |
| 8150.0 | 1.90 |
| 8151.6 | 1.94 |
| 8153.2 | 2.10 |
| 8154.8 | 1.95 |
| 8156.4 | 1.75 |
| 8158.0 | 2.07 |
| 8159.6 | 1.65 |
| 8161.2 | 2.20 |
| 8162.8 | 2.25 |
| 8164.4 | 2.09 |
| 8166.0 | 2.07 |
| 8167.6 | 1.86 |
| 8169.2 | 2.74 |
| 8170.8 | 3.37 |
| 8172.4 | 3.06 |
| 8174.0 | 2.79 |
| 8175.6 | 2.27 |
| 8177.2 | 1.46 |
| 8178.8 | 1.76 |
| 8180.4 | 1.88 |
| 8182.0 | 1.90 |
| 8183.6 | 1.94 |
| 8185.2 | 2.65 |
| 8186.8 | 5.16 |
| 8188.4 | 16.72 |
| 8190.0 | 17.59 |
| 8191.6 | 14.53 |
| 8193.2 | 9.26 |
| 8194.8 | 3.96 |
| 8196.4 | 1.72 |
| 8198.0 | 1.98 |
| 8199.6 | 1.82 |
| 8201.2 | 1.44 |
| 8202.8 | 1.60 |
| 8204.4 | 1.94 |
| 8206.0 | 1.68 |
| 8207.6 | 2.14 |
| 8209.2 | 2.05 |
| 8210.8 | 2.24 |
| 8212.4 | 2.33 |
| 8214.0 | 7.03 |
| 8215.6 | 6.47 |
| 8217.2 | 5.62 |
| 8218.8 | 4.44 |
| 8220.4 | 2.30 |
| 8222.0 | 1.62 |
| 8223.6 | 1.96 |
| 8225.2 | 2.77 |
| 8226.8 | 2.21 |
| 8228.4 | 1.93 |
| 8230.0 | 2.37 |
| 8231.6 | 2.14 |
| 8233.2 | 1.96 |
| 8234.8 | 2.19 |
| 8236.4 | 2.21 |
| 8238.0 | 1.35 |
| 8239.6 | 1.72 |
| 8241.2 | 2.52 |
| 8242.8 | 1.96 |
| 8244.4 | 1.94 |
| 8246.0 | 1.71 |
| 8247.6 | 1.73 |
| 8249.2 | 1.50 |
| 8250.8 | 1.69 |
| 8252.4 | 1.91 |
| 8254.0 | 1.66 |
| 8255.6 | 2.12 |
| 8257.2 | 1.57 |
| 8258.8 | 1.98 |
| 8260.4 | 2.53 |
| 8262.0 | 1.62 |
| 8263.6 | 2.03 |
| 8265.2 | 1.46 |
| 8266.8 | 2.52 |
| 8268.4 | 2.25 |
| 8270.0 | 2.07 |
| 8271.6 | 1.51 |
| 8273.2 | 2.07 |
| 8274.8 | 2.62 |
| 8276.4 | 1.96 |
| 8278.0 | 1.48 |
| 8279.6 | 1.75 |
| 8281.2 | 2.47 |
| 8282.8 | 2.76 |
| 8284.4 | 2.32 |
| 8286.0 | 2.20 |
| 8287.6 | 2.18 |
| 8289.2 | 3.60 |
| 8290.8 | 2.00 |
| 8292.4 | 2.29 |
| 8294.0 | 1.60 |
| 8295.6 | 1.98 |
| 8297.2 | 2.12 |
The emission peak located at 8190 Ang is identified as H-alpha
